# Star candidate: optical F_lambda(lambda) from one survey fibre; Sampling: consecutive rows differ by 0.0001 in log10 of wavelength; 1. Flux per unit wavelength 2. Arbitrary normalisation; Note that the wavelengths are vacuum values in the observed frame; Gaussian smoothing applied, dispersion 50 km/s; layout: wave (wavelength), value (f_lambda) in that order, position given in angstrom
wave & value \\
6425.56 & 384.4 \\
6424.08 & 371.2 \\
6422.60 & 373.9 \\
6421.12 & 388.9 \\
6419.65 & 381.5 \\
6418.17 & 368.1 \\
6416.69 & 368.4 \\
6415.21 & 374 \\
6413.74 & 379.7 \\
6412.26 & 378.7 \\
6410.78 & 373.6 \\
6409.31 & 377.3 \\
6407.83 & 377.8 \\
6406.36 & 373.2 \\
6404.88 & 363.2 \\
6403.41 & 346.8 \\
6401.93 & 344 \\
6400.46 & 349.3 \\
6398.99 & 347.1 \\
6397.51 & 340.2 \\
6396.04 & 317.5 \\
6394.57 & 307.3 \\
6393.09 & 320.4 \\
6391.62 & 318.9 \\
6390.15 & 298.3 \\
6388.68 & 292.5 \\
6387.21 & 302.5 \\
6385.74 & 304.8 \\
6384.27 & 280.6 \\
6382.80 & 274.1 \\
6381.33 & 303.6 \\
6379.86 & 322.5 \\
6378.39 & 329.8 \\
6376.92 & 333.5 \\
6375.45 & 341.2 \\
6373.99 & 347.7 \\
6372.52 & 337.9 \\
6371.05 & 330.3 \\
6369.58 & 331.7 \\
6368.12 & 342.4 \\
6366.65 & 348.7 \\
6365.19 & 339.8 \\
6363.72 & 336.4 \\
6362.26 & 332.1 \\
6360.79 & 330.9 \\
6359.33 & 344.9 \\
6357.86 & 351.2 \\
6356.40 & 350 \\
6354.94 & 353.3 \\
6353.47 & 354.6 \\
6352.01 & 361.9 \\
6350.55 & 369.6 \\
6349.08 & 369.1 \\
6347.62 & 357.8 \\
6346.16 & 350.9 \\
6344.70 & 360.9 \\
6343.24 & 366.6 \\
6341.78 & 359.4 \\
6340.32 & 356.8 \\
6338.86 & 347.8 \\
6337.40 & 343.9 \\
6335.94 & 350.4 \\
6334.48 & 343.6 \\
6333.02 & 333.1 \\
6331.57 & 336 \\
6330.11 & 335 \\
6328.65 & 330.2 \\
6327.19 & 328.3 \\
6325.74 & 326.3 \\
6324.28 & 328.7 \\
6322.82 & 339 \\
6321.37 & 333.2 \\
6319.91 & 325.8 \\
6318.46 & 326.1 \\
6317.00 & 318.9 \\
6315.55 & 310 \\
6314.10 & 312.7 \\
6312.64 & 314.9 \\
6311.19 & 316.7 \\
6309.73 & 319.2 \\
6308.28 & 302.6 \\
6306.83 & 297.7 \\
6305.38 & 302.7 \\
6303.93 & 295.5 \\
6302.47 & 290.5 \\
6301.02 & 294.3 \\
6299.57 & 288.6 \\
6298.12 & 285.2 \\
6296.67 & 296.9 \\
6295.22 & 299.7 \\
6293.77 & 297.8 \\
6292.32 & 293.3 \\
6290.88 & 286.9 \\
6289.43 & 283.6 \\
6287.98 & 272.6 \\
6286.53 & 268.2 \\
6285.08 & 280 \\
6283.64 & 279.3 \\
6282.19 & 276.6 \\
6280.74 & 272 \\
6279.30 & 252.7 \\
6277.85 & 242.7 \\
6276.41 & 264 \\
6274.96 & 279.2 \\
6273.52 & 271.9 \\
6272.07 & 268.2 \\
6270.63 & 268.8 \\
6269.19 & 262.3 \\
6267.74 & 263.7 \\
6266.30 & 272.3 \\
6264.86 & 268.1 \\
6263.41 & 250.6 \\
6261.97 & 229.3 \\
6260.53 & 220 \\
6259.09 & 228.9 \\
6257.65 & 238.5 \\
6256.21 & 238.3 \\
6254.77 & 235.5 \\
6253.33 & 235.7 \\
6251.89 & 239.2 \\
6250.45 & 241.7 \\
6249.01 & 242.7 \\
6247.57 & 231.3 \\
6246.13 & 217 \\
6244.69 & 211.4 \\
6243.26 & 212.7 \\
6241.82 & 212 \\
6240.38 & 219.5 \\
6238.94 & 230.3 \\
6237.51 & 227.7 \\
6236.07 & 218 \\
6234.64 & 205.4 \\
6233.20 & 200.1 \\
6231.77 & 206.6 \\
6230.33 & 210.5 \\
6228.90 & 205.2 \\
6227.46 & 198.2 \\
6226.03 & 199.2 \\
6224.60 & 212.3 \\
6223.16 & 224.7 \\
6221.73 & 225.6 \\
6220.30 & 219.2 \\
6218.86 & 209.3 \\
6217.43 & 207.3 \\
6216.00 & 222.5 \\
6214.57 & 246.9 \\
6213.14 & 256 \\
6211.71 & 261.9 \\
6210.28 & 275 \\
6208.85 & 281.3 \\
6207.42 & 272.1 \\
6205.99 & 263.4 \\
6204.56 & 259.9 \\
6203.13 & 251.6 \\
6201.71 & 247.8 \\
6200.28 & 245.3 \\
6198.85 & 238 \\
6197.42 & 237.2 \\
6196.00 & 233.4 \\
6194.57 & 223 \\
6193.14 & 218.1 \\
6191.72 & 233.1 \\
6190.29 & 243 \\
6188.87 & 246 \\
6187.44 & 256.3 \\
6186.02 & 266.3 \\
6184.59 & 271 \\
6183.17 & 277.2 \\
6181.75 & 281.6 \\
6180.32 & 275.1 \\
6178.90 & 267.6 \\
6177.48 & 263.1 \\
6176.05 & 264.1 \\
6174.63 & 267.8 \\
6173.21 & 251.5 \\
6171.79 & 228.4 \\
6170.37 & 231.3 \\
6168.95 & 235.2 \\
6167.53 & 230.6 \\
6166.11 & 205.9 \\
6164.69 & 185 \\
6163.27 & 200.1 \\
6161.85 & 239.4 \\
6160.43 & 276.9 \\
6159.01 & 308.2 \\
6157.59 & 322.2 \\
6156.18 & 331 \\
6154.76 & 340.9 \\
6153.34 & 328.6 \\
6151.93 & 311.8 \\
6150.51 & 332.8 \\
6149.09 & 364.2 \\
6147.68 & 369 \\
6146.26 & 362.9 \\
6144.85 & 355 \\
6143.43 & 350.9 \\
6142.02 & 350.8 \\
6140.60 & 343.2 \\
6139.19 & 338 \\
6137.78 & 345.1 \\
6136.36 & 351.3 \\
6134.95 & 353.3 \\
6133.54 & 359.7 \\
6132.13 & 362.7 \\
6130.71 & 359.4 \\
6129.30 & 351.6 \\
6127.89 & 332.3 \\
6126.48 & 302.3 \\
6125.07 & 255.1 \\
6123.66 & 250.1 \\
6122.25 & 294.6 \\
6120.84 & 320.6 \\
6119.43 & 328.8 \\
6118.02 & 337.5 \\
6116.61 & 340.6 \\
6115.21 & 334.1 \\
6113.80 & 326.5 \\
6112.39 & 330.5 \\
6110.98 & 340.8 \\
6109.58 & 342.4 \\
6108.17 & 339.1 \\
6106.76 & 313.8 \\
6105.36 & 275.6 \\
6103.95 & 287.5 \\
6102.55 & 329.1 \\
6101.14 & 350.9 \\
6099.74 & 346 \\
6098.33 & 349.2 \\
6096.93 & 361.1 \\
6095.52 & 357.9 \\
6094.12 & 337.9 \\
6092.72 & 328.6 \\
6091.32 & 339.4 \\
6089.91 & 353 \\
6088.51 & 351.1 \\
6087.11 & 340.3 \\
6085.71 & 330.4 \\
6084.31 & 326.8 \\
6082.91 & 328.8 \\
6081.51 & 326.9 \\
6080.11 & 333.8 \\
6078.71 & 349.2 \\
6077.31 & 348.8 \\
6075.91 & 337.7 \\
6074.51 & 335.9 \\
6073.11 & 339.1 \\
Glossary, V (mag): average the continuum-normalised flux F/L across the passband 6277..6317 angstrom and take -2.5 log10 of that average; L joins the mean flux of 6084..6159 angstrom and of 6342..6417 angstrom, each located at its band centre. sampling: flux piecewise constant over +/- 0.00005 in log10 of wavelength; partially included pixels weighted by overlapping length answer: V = 0.17 mag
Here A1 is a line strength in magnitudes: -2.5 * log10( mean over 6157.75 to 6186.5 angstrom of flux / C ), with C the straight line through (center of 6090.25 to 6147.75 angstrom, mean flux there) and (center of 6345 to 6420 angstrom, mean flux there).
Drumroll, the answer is 0.31 mag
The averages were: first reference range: 334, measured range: 252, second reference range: 342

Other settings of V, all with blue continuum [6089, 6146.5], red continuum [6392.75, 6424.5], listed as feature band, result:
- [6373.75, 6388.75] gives 0.15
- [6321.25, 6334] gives 0.07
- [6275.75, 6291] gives 0.28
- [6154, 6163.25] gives 0.14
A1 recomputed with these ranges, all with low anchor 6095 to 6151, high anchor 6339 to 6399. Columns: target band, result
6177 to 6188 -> 0.23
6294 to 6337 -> 0.06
